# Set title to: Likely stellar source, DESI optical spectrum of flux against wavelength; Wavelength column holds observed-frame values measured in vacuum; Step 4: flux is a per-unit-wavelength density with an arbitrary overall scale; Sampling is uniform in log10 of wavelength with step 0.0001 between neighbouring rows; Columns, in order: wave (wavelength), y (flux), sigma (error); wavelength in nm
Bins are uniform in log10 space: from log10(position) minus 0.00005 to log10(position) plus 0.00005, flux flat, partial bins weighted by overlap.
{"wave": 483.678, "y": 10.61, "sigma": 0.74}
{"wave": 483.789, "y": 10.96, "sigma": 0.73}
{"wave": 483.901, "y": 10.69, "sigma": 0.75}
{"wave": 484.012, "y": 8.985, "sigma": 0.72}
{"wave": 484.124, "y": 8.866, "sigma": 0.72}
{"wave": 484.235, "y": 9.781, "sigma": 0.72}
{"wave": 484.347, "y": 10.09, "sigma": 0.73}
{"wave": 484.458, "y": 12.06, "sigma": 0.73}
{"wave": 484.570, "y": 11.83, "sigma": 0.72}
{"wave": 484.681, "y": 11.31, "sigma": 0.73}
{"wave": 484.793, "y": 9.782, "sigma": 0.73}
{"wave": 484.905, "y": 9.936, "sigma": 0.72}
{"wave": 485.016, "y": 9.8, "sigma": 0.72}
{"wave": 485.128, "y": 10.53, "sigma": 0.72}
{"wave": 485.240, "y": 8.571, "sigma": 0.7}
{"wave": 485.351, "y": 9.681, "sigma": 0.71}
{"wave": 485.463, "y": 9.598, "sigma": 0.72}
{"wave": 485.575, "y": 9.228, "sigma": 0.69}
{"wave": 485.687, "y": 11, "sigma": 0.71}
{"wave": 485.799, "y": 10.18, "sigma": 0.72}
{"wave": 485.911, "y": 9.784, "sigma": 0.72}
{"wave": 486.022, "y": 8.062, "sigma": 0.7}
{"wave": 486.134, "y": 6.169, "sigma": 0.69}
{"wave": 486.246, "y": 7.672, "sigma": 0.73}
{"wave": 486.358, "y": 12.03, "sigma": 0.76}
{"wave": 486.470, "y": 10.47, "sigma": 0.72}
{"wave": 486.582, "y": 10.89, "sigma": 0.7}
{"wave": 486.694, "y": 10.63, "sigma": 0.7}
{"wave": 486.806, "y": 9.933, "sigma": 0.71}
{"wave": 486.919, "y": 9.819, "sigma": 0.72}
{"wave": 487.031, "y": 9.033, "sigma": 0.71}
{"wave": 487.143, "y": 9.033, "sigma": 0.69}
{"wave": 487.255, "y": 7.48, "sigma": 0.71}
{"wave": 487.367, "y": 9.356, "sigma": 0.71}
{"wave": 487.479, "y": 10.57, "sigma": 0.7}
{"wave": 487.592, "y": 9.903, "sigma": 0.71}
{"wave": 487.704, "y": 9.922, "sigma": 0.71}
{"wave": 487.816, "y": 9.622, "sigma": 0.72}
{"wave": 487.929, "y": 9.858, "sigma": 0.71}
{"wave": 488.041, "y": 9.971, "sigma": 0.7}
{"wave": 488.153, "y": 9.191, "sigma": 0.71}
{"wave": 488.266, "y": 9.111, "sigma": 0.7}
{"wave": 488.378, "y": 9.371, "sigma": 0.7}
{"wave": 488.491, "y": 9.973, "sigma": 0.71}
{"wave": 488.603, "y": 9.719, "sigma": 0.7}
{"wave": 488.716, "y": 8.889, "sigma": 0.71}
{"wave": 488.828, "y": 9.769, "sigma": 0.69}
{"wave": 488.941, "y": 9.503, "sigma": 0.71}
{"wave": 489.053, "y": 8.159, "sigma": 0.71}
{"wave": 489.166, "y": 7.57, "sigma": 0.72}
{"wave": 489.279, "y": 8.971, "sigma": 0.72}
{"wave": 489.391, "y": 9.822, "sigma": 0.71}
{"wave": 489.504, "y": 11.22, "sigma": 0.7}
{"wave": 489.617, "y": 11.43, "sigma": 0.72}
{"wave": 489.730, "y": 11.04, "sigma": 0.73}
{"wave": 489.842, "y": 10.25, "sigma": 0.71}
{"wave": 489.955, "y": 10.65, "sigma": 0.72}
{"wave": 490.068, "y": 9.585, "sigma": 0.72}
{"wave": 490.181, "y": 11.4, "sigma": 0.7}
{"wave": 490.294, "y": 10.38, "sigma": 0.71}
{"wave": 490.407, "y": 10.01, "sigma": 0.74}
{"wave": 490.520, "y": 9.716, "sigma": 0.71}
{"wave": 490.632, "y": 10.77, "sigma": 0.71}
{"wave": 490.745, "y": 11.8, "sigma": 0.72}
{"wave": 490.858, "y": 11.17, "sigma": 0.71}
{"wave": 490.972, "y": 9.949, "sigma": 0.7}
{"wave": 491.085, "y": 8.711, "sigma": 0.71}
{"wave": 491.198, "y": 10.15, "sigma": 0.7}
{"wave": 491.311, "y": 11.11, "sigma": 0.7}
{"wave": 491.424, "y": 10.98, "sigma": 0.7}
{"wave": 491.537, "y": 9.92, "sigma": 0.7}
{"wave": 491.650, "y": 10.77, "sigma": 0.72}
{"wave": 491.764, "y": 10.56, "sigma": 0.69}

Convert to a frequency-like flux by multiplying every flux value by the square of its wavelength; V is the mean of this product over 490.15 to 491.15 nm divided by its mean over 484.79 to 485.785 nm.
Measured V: 1.08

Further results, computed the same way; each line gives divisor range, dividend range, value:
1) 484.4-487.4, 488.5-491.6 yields 1.05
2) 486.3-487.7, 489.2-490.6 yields 1.05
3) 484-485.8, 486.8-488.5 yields 0.95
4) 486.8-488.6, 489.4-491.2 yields 1.12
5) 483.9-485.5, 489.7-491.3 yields 1.06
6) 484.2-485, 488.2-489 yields 0.90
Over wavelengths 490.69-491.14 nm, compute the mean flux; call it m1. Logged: 10.4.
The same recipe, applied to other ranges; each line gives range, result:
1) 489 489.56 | 9.15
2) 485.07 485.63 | 9.52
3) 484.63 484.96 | 10.3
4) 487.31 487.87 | 9.88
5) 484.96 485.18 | 10.2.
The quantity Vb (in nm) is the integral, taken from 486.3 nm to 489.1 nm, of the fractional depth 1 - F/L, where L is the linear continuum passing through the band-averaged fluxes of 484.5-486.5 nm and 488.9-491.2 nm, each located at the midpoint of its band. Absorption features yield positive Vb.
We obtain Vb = 0.067 nm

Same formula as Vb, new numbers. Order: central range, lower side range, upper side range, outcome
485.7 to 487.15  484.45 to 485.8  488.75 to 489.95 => 0.07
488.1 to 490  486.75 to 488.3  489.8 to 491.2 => 0.05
